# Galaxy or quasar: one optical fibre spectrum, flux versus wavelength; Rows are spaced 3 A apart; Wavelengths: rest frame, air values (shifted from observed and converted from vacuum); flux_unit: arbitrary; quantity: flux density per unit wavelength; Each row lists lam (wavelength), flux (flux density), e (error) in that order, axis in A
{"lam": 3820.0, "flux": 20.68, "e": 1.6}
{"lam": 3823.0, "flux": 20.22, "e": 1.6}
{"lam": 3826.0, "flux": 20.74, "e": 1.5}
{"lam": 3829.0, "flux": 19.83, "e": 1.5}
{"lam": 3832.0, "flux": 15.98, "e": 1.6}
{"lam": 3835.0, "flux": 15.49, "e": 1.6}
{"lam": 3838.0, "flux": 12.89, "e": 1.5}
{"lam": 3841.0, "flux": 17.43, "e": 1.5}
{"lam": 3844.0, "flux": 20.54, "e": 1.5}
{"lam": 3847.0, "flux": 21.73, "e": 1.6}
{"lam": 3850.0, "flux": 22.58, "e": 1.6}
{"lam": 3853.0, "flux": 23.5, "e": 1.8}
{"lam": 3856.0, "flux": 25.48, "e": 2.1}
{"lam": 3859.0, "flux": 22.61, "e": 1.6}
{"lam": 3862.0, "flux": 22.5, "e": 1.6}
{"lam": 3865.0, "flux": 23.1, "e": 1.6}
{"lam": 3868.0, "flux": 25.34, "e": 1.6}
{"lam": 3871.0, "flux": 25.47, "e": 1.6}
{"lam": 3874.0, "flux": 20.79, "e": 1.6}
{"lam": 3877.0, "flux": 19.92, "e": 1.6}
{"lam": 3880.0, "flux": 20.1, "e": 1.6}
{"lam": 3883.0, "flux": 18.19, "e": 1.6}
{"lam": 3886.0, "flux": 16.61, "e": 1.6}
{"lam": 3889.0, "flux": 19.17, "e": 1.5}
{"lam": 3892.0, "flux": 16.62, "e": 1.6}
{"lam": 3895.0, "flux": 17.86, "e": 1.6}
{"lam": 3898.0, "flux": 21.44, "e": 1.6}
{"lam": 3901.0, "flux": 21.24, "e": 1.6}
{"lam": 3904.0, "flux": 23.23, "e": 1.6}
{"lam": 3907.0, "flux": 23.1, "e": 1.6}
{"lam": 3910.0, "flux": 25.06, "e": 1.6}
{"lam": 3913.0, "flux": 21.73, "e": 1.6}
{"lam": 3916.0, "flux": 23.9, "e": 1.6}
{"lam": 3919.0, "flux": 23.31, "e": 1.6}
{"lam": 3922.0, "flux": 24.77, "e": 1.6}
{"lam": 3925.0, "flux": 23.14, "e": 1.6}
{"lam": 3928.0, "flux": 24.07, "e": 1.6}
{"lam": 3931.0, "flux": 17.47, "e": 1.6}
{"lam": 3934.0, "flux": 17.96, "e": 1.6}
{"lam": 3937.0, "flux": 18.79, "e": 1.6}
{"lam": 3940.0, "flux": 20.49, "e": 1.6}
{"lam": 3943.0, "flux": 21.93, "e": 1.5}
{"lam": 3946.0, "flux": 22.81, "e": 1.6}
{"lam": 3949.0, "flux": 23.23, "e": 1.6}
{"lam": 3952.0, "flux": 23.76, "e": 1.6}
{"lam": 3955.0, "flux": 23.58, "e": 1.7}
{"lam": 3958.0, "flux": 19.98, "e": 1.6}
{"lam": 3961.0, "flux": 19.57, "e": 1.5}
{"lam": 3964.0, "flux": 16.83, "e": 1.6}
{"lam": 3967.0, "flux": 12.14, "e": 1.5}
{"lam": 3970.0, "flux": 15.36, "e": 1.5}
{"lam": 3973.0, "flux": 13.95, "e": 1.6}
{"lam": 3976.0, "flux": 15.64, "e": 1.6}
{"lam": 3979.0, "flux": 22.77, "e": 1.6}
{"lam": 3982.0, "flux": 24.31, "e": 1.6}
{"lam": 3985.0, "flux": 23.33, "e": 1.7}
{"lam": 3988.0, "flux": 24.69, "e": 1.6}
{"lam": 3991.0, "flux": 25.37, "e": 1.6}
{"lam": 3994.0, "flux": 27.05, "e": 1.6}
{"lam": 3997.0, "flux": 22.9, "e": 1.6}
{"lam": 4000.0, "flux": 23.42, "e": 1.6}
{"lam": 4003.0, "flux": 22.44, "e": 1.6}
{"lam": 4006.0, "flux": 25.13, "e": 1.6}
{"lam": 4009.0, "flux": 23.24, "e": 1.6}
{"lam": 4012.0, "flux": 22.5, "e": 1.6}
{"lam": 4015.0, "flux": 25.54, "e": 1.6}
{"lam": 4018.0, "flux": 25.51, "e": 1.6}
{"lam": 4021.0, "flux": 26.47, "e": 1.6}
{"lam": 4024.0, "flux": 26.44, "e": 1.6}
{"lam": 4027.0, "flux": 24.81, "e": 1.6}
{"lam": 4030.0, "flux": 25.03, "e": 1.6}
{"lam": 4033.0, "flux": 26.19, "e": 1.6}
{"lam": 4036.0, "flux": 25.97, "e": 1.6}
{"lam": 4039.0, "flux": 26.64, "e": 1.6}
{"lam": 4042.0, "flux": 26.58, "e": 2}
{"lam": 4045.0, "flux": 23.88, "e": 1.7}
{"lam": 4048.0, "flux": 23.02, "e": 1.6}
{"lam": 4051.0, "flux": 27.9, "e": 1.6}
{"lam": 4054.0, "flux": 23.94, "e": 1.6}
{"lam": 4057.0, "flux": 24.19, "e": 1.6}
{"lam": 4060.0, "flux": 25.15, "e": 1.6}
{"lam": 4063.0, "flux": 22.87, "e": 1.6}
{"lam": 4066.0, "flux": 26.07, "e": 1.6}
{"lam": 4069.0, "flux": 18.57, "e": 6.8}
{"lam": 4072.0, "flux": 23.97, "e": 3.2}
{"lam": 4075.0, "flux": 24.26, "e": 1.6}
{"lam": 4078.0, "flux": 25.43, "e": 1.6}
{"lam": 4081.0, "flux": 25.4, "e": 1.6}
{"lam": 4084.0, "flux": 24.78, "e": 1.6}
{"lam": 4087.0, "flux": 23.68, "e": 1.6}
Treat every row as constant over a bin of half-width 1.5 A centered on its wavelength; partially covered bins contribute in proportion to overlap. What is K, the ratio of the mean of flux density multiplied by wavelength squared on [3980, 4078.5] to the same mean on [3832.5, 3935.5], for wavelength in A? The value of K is 1.3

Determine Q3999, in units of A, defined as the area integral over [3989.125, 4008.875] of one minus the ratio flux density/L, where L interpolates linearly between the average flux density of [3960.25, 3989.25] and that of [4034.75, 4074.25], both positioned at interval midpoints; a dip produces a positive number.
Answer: -3.66 A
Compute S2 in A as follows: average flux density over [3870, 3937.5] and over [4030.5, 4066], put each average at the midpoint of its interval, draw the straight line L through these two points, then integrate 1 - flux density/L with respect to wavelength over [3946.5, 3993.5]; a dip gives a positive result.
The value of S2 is 5.0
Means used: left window 21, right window 25.2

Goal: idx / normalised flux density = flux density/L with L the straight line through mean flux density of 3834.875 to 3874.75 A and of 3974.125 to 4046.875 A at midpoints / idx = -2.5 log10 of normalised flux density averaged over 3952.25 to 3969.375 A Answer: 0.249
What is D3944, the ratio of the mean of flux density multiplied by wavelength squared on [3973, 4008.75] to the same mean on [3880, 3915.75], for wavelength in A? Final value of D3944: 1.17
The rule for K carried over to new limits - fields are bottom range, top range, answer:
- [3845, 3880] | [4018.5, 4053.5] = 1.23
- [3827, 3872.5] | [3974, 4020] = 1.21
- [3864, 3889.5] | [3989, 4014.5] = 1.22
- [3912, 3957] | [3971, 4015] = 1.06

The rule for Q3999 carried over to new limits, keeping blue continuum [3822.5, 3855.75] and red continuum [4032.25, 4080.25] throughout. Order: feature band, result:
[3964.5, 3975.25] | 4.0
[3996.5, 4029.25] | -1.2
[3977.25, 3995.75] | -1.2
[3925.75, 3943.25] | 1.3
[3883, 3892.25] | 1.3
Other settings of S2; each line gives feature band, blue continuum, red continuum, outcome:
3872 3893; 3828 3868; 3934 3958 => 1.9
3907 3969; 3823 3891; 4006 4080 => 2.9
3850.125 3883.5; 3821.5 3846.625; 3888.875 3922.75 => -4.8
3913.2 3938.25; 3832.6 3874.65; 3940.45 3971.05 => -1.6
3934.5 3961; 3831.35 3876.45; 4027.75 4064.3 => 1.7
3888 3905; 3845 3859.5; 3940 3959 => 2.2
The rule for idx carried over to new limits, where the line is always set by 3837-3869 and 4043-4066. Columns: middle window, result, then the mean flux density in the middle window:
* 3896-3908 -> 0.02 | 22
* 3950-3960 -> 0.04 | 22.3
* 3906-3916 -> -0.04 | 23.4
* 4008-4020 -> -0.02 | 24.3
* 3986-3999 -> -0.05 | 24.9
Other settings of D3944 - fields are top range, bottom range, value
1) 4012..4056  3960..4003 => 1.27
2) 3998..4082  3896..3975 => 1.25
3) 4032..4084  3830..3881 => 1.31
